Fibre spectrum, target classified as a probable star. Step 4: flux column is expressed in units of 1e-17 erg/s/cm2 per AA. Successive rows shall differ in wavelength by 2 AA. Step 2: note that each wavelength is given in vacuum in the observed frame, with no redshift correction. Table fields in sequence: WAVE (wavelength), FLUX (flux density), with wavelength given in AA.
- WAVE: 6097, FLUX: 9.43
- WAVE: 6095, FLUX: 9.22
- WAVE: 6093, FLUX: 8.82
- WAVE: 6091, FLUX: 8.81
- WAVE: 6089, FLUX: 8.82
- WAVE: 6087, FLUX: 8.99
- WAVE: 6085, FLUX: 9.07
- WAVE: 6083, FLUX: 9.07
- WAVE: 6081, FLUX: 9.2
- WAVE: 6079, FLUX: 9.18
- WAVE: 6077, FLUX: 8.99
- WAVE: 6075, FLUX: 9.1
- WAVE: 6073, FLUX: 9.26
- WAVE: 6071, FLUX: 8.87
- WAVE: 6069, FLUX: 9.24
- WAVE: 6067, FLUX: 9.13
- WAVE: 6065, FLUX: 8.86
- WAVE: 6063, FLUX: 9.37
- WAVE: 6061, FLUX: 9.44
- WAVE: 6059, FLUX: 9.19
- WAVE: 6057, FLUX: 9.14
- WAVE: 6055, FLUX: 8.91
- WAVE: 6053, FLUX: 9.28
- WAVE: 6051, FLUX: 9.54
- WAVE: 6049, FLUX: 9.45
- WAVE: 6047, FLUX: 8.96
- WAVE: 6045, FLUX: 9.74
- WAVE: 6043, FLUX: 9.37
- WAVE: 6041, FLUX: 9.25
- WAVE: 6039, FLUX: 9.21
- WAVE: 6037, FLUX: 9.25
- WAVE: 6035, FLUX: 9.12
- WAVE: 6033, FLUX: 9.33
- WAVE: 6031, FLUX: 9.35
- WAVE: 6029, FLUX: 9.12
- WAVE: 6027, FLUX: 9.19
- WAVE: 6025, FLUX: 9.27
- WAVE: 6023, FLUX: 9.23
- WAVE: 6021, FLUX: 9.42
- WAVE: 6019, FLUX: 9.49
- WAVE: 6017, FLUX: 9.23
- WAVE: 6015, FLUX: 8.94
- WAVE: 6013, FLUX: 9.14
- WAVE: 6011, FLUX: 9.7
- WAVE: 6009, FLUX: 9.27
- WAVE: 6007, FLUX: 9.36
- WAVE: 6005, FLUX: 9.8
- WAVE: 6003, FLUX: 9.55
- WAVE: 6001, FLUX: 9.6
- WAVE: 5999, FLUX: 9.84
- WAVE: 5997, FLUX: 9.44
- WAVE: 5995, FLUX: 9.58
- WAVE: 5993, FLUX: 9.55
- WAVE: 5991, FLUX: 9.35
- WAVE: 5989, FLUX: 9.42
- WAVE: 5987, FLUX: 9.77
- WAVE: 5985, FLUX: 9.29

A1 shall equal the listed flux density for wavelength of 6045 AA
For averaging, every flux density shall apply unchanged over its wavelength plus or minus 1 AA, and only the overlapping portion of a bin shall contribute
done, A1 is 9.74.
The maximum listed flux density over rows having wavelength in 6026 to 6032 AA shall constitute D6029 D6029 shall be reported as 9.35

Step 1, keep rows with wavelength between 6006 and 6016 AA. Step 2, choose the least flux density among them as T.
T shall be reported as 8.94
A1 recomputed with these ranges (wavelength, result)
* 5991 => 9.35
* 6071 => 8.87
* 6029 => 9.12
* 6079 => 9.18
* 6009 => 9.27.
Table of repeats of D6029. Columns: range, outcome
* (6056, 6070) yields 9.44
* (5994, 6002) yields 9.84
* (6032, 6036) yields 9.33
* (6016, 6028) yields 9.49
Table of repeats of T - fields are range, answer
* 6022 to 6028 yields 9.19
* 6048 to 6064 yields 8.91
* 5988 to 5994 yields 9.35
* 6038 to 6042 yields 9.21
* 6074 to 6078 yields 8.99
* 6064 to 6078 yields 8.86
